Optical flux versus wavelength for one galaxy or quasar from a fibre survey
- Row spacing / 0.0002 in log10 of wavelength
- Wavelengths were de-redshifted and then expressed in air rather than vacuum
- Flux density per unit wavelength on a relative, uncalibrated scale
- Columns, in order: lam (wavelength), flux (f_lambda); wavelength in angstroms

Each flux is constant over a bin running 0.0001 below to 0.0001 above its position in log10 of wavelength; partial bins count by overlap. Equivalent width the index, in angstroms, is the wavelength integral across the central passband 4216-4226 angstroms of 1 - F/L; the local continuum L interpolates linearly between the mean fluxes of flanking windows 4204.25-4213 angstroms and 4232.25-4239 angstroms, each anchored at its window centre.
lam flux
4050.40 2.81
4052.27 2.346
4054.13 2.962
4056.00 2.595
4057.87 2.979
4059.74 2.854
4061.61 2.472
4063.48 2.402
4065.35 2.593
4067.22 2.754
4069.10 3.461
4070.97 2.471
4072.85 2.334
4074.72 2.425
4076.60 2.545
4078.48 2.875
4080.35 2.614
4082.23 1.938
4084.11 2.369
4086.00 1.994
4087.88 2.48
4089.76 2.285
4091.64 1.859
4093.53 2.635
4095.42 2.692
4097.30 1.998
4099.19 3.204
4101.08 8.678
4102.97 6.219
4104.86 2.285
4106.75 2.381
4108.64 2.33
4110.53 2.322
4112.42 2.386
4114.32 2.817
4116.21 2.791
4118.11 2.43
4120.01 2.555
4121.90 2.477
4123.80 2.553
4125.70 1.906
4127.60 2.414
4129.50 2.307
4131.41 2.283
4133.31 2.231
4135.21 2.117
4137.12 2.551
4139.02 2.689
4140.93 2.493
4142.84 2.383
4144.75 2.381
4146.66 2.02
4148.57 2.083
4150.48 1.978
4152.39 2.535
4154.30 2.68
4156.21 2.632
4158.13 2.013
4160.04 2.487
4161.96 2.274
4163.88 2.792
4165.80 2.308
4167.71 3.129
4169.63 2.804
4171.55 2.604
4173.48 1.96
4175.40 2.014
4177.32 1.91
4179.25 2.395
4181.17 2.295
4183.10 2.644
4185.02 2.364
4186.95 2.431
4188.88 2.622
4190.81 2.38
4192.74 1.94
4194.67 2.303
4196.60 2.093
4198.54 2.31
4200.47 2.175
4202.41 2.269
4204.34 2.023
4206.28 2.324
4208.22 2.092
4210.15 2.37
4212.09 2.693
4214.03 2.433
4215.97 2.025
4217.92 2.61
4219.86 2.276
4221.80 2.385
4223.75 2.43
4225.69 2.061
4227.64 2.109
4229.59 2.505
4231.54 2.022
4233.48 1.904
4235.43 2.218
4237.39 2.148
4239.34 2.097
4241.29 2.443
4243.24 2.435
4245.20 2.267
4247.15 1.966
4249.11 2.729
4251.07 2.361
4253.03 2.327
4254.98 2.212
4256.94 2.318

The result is -0.6 angstroms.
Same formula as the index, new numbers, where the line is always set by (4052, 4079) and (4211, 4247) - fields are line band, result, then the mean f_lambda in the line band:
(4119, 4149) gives 2.0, 2.34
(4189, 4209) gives 1.2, 2.21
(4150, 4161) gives 0.2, 2.41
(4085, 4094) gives 1.3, 2.23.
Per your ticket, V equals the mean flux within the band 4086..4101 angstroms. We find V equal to 2.78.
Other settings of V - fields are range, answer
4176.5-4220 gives 2.31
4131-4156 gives 2.35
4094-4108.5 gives 3.79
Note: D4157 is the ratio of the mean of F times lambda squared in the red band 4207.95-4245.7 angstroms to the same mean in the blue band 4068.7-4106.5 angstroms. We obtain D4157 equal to 0.82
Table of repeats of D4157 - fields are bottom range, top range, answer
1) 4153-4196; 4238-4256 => 0.99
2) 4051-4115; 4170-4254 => 0.86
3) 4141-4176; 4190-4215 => 0.96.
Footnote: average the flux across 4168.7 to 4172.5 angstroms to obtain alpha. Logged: 2.7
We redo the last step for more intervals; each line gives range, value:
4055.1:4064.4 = 2.66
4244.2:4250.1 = 2.32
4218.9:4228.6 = 2.25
